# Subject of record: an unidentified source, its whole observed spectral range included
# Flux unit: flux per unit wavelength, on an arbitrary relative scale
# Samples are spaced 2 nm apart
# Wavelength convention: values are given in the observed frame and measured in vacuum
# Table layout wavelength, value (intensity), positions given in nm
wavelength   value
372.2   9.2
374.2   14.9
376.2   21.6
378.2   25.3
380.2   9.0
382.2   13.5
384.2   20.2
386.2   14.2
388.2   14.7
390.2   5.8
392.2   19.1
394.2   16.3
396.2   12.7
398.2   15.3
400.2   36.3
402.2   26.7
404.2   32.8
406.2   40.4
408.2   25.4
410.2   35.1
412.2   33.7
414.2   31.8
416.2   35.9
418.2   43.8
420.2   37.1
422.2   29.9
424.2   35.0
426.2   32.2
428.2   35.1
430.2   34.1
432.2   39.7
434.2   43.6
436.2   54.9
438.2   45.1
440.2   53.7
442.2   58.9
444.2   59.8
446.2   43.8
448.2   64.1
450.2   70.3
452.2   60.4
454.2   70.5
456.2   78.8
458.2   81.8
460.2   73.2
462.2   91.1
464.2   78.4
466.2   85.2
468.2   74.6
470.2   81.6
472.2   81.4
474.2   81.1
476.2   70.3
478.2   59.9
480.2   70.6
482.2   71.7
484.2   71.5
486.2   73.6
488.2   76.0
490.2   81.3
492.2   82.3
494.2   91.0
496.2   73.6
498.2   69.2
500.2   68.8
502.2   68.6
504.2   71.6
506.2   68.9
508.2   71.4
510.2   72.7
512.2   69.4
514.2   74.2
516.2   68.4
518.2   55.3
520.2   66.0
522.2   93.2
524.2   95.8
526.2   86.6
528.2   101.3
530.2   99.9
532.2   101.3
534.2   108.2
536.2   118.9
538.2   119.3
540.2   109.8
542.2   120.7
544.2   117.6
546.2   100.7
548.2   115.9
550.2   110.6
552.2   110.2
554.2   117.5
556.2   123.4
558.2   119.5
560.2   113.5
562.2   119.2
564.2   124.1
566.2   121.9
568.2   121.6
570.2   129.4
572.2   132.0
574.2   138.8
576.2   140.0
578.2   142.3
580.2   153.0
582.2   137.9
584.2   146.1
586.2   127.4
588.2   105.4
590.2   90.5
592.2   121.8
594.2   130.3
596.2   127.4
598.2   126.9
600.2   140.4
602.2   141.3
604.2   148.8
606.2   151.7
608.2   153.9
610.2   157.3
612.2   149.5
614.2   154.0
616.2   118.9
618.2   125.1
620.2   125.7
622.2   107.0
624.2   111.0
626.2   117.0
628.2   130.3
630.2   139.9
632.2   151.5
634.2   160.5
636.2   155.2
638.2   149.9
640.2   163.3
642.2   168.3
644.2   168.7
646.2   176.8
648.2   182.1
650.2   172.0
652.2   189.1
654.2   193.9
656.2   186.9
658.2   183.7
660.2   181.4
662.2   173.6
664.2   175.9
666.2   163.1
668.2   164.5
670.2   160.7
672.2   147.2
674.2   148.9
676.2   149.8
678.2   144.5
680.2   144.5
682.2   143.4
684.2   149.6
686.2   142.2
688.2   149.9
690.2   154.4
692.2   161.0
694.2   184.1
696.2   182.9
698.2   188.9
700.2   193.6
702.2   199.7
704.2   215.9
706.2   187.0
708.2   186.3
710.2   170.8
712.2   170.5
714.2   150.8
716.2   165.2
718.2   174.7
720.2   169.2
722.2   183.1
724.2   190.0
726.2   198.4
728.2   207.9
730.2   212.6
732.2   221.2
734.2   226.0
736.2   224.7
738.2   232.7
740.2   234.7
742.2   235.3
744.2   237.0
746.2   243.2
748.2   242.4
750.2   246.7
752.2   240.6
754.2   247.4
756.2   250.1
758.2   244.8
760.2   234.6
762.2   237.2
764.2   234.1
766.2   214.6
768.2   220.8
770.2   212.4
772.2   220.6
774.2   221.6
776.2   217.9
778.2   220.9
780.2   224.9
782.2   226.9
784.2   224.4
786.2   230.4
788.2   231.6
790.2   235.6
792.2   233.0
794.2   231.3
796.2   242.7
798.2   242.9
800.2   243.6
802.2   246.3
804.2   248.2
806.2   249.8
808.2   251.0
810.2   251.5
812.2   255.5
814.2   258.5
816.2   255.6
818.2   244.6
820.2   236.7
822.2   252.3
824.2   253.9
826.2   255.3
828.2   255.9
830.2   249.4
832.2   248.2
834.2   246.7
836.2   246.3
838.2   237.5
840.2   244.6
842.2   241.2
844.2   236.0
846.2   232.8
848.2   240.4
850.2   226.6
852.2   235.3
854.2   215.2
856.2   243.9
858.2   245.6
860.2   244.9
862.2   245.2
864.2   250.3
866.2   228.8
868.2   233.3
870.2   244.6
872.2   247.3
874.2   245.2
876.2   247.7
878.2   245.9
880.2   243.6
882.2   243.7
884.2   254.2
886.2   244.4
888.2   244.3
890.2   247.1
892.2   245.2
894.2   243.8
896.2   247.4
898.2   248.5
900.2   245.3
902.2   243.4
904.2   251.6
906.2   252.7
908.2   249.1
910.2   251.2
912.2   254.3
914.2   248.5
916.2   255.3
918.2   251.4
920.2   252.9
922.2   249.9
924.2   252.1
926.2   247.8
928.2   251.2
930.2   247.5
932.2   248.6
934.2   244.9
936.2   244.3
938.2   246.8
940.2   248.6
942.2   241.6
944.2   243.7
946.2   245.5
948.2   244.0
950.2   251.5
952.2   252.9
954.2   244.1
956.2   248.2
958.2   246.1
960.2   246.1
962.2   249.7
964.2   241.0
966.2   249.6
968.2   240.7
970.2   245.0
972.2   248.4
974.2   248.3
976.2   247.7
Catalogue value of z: 0.00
